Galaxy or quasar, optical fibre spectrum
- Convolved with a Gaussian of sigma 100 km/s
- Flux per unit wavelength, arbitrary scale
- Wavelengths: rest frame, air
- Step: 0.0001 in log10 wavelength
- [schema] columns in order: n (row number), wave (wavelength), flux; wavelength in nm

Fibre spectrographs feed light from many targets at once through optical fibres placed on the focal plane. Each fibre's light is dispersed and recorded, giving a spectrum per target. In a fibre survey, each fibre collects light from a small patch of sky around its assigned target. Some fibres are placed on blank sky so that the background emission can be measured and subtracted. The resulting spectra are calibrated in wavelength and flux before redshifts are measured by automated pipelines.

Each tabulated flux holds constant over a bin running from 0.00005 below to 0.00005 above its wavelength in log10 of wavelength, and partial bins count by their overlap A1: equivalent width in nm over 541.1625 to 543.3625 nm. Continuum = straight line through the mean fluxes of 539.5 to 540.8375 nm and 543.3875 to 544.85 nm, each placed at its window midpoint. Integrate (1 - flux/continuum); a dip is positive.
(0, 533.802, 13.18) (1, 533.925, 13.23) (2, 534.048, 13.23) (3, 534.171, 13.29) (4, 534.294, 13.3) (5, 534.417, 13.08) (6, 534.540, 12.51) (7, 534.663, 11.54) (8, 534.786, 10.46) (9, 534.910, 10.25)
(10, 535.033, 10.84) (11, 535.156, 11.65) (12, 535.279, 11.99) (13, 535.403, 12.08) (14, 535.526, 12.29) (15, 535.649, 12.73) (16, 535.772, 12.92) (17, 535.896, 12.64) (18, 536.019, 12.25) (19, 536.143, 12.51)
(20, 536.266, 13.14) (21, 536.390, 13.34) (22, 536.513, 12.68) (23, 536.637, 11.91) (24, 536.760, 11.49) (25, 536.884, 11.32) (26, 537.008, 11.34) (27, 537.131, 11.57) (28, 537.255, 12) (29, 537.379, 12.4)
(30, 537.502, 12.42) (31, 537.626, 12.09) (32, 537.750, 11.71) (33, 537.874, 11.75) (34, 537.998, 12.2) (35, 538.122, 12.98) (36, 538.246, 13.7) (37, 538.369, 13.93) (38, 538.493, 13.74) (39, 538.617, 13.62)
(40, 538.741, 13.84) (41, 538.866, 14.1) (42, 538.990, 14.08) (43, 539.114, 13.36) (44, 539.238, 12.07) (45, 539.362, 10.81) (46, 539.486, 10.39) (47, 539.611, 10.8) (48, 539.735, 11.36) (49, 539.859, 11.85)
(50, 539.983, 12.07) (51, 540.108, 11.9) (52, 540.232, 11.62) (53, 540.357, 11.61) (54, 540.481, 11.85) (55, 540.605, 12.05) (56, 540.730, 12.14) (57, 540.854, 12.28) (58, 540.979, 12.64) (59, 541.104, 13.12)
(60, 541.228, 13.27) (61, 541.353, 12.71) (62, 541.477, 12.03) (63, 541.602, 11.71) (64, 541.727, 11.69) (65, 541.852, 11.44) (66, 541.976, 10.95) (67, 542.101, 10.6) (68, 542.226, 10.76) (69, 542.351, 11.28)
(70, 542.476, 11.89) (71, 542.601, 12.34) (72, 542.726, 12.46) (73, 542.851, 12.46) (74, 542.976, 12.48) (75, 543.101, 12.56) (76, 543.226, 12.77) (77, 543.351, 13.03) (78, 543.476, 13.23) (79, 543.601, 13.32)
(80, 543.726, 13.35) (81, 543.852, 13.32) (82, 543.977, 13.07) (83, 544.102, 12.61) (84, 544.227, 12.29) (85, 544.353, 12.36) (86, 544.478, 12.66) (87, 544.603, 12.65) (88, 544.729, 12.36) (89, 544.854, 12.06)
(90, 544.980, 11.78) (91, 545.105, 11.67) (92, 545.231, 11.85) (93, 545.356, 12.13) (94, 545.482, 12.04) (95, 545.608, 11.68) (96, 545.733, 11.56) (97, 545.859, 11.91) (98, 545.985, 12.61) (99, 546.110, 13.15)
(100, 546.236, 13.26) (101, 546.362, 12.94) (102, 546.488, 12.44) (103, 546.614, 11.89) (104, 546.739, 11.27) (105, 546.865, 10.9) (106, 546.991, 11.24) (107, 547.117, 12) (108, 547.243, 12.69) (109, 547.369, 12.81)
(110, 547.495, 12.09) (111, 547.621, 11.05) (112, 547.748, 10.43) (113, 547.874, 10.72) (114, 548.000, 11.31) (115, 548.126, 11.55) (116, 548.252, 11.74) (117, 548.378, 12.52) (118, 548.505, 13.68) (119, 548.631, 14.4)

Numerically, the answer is 0.05 nm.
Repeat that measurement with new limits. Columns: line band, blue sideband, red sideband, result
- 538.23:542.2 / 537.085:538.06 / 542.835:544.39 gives 0.04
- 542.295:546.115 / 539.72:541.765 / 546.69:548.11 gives -0.19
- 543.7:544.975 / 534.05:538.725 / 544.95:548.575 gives -0.06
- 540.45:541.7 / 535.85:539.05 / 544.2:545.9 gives 0.00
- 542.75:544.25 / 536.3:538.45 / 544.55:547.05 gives -0.09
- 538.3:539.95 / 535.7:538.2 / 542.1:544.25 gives -0.04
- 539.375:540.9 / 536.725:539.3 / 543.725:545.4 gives 0.12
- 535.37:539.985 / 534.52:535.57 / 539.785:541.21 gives -0.25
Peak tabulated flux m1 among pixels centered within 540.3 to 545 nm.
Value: 13.35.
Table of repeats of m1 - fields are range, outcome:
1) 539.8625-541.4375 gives 13.27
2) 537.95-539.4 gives 14.1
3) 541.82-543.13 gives 12.56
